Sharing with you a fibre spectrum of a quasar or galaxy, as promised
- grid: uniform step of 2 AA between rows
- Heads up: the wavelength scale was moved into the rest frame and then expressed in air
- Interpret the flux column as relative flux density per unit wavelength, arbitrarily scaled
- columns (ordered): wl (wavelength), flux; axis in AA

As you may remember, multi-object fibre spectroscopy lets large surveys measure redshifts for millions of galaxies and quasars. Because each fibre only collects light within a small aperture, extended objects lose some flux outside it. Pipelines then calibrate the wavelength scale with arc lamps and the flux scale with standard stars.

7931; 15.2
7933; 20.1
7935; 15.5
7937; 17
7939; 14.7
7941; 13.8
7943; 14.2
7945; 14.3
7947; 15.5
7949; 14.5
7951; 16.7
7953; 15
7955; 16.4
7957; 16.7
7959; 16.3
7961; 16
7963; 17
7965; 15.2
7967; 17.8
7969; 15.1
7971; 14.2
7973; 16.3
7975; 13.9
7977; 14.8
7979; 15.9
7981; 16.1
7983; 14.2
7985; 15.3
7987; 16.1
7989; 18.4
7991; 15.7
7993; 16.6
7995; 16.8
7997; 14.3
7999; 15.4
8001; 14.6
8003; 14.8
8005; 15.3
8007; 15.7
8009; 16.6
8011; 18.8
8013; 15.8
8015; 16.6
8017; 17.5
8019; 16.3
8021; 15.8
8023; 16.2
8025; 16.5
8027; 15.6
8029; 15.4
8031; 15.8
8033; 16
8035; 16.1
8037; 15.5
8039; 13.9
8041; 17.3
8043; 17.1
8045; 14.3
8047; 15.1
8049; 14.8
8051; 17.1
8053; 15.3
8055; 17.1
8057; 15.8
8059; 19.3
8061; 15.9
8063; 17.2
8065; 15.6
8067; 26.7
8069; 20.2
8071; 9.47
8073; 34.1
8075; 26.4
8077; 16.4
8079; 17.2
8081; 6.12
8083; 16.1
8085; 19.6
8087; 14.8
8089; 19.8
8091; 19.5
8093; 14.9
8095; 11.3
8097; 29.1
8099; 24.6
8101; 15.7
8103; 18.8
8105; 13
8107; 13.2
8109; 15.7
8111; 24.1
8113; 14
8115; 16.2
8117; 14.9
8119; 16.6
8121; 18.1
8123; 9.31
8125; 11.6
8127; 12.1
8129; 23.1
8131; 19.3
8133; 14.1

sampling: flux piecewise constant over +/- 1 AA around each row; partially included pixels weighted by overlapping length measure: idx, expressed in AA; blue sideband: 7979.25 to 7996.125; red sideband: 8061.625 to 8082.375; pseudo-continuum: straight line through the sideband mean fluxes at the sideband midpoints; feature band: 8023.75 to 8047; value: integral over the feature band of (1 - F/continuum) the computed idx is 2.5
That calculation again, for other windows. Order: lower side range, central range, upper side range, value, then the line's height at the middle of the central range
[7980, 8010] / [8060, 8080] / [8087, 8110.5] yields -3.1 AA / 17.2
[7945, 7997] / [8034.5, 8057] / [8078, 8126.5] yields 0.5 AA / 16.1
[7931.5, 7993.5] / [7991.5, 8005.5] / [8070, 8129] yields 0.6 AA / 16.1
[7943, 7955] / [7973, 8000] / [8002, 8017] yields 0.4 AA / 15.9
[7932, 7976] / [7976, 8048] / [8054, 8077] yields 7.5 AA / 17.8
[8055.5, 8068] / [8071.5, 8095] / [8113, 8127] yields -1.7 AA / 16.8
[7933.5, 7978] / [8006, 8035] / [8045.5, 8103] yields 1.0 AA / 16.9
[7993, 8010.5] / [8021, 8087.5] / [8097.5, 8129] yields -4.3 AA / 15.9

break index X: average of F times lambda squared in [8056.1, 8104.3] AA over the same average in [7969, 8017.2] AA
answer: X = 1.2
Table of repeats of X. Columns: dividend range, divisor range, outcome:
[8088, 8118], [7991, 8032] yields 1.13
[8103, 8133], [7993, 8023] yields 1.01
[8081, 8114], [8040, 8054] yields 1.11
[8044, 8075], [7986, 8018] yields 1.14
